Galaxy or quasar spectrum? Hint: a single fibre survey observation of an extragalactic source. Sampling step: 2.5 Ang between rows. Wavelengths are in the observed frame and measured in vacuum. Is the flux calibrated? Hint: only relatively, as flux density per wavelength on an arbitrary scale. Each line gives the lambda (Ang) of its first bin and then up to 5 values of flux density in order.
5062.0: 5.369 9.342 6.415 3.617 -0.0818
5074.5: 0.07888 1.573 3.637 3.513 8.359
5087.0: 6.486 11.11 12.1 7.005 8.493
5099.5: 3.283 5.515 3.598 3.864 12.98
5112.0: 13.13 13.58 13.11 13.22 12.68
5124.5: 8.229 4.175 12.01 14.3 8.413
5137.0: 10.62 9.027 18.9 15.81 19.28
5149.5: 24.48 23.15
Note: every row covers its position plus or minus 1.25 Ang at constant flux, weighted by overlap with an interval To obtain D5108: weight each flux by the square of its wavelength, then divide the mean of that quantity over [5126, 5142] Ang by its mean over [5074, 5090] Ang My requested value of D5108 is 2.19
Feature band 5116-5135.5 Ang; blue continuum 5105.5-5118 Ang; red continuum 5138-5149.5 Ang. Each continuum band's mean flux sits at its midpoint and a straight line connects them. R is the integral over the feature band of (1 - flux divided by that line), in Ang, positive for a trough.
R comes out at 3.8 Ang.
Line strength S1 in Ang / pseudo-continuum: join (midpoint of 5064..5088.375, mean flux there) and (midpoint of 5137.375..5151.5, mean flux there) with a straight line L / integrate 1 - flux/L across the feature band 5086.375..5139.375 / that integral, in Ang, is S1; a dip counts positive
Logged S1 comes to 6.5 Ang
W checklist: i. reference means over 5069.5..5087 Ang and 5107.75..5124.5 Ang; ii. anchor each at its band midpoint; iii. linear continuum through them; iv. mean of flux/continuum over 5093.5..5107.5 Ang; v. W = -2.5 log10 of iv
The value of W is 0.47 mag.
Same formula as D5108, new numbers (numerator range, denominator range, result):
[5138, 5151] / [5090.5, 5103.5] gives 2.45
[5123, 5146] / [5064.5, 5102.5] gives 2.10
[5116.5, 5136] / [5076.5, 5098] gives 1.53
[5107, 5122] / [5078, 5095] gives 1.69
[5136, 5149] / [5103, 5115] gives 1.71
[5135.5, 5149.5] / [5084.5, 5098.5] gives 1.78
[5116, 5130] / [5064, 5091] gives 2.19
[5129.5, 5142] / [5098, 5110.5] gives 2.03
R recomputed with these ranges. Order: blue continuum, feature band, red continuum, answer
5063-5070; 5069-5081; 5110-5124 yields 9.42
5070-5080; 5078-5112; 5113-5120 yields -4.68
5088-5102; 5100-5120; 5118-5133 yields 0.17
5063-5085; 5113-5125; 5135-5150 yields -1.00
